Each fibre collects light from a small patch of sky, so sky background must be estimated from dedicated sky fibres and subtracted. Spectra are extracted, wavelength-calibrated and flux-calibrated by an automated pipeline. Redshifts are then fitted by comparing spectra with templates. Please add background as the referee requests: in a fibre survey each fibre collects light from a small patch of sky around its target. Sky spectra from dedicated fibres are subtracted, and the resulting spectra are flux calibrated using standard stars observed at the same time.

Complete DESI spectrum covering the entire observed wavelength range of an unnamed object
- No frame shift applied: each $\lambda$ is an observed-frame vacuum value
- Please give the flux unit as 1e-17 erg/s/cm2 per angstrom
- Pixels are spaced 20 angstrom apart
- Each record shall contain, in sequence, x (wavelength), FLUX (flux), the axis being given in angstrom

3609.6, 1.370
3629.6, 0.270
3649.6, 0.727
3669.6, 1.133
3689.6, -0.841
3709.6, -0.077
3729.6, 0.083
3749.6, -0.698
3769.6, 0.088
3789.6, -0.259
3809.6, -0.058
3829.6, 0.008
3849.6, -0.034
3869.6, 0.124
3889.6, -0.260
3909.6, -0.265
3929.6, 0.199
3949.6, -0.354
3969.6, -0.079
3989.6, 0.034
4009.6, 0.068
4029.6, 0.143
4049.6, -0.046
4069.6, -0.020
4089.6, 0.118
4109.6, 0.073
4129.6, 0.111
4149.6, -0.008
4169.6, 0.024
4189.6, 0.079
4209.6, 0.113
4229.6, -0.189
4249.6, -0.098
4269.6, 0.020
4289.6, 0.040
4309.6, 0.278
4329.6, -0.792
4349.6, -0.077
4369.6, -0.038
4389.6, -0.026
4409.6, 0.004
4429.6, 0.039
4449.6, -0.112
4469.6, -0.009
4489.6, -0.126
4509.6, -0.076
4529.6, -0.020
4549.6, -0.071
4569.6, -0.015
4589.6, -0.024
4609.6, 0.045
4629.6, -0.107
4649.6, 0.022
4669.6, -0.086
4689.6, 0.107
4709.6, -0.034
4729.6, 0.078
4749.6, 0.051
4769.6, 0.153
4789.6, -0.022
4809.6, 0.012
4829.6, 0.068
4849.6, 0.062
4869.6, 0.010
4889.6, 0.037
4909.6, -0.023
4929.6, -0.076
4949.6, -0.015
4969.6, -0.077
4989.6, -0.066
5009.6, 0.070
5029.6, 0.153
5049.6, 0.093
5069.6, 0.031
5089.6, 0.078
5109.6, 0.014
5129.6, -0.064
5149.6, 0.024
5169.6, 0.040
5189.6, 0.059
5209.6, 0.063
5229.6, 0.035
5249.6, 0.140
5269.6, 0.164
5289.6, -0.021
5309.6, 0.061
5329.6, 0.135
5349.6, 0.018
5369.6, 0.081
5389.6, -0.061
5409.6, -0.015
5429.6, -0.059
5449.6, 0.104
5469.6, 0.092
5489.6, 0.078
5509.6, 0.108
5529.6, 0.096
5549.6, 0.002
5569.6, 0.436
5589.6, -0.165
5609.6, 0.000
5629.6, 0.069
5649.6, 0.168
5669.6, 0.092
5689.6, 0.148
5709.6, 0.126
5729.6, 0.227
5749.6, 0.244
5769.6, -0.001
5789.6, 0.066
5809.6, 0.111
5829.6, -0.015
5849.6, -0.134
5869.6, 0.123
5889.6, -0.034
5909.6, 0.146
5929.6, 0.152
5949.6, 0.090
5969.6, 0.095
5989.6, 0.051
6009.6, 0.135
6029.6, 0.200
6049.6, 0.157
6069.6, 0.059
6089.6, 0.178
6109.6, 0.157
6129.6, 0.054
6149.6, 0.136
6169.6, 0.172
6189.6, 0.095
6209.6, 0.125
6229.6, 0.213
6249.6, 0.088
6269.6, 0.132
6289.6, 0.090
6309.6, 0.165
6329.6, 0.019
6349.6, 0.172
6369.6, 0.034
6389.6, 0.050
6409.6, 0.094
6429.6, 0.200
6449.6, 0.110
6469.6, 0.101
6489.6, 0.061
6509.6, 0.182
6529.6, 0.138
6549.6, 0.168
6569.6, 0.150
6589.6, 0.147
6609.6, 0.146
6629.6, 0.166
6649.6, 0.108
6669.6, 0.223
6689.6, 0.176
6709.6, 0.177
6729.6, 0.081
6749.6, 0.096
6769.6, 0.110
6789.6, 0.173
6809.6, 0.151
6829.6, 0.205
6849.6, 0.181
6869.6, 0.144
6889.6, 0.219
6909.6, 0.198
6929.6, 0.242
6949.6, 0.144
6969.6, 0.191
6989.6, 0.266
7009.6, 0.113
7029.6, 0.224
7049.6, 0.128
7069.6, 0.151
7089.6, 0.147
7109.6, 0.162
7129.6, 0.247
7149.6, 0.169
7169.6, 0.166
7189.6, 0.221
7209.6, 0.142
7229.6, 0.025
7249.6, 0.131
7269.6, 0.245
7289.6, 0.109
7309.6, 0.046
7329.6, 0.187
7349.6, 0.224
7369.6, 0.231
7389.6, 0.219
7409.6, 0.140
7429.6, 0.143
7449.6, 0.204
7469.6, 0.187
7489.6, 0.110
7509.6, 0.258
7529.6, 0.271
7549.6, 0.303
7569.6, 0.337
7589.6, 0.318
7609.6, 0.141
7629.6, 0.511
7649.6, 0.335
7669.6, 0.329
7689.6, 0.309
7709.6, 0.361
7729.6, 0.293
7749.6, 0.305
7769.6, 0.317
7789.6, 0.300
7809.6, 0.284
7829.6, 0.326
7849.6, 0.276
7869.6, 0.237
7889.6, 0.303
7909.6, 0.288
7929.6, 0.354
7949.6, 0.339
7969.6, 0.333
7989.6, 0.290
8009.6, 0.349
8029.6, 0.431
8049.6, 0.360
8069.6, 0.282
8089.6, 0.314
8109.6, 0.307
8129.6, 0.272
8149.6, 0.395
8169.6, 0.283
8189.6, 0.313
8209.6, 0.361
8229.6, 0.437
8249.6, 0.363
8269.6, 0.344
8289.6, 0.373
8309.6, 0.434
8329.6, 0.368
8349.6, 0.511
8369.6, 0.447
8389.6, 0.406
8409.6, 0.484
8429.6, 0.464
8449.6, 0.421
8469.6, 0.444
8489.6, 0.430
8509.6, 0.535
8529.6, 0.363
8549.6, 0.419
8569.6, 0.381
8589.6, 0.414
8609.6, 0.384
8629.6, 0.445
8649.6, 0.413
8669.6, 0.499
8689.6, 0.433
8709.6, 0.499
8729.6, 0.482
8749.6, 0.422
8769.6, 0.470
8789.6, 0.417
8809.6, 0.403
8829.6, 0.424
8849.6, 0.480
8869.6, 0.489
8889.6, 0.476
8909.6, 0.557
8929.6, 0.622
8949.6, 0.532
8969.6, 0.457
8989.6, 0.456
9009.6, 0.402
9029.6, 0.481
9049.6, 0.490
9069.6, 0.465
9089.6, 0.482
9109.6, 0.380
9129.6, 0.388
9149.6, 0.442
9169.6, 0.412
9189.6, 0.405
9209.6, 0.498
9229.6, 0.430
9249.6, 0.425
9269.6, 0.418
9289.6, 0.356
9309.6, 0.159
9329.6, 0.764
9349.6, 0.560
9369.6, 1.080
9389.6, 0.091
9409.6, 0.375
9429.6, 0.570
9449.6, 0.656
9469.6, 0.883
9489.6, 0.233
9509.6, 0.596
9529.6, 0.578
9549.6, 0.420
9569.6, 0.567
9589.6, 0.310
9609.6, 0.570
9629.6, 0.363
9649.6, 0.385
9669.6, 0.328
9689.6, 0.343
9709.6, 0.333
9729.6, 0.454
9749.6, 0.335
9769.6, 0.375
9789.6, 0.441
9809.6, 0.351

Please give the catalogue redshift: 0.887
